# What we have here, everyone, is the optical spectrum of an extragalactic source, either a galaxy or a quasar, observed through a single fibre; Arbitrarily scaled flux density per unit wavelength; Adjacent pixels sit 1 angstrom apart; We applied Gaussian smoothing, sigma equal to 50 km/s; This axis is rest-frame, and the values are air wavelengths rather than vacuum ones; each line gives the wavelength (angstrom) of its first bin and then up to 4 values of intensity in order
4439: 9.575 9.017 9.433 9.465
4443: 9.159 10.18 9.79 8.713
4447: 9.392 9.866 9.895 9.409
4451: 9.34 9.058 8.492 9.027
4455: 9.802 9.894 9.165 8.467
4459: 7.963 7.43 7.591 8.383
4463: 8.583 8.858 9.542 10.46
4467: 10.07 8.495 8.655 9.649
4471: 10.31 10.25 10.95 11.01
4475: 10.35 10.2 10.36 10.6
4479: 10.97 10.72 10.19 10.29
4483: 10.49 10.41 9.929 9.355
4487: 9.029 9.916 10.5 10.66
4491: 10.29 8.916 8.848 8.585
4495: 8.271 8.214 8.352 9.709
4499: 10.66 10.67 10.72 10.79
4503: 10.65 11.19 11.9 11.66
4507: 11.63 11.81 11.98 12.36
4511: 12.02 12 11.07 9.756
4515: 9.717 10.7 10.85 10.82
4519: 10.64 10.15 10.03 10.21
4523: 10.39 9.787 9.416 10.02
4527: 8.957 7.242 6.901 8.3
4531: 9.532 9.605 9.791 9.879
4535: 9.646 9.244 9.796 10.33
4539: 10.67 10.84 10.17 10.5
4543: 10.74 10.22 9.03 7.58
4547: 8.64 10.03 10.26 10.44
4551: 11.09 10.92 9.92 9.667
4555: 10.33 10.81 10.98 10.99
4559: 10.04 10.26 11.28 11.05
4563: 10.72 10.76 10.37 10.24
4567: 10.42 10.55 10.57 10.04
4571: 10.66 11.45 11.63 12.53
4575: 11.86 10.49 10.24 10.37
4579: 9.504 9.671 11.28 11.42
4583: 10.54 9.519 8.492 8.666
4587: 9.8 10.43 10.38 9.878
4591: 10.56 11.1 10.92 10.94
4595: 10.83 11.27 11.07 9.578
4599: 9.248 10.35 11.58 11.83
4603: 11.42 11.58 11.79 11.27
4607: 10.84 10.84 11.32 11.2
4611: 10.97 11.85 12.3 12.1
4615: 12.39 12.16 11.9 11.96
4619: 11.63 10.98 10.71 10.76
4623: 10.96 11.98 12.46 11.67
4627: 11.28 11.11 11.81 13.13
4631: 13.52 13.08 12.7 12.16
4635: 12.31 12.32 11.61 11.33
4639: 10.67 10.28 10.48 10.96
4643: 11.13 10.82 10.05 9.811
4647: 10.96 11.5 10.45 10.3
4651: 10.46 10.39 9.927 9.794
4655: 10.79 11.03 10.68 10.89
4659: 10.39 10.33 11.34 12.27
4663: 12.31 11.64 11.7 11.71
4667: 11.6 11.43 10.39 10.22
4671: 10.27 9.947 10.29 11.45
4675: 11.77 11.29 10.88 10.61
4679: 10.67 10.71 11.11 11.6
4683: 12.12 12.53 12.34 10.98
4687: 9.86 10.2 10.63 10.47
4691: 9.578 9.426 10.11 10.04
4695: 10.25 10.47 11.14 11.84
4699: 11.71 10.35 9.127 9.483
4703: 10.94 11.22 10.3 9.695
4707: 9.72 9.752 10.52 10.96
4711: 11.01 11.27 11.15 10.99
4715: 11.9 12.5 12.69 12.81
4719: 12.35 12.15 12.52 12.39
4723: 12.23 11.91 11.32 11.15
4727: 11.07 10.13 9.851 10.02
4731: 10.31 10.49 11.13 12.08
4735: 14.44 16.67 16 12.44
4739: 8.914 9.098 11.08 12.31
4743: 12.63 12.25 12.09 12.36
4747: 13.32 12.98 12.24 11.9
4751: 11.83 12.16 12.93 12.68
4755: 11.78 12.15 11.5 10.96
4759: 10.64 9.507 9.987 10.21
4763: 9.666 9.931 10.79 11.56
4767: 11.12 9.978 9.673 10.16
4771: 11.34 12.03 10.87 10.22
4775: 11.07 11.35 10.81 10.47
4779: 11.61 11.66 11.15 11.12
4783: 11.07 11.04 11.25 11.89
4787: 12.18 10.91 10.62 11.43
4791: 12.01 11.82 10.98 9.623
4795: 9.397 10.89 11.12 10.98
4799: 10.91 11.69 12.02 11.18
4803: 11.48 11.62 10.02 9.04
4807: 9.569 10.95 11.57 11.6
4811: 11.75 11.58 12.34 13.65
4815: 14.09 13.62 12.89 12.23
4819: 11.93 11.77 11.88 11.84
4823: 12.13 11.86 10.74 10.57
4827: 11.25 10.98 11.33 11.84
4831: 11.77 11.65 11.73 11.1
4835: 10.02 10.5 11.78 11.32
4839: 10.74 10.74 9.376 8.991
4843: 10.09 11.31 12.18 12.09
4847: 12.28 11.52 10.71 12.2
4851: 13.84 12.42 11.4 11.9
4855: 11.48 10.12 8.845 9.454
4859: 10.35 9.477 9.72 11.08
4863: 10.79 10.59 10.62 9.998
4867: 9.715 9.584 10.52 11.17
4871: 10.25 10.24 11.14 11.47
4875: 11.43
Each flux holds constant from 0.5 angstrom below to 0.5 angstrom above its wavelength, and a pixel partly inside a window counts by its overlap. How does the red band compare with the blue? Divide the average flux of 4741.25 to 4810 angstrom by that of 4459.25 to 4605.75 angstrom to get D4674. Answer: 1.10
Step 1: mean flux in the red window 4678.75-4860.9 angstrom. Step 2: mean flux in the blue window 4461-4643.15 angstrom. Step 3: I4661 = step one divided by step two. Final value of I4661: 1.1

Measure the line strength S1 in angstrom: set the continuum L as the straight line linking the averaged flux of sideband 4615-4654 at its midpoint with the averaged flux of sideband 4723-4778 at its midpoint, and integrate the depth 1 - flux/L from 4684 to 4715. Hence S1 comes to 2.24 angstrom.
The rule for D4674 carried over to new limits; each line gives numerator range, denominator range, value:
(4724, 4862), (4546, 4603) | 1.08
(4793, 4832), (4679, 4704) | 1.07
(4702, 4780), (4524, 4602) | 1.12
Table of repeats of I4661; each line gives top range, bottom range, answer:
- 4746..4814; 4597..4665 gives 0.99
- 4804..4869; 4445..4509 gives 1.14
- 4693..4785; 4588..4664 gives 1.01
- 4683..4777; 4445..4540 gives 1.14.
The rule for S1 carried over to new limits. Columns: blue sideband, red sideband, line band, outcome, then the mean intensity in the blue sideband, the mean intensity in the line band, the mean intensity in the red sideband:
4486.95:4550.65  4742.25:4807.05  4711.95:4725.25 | -1.33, 10.1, 12.1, 11.2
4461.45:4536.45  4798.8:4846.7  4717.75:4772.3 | -2.47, 10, 11.6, 11.4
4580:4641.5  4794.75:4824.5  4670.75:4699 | 1.32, 11.2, 10.8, 11.6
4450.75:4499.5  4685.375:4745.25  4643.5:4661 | 0.38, 9.54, 10.5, 11.2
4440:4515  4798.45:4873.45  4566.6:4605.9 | -1.33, 9.9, 10.6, 11.2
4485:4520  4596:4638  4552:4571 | 0.87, 10.4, 10.5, 11.6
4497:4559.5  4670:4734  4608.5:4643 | -3.42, 10.2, 11.7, 11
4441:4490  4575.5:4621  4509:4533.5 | 0.17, 9.61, 10.1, 10.9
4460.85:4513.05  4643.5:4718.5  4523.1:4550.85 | 2.10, 10.2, 9.57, 10.9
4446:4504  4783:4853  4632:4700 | -2.22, 9.63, 11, 11.4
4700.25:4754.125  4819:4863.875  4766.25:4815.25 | 0.81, 11.6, 11.1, 11.1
